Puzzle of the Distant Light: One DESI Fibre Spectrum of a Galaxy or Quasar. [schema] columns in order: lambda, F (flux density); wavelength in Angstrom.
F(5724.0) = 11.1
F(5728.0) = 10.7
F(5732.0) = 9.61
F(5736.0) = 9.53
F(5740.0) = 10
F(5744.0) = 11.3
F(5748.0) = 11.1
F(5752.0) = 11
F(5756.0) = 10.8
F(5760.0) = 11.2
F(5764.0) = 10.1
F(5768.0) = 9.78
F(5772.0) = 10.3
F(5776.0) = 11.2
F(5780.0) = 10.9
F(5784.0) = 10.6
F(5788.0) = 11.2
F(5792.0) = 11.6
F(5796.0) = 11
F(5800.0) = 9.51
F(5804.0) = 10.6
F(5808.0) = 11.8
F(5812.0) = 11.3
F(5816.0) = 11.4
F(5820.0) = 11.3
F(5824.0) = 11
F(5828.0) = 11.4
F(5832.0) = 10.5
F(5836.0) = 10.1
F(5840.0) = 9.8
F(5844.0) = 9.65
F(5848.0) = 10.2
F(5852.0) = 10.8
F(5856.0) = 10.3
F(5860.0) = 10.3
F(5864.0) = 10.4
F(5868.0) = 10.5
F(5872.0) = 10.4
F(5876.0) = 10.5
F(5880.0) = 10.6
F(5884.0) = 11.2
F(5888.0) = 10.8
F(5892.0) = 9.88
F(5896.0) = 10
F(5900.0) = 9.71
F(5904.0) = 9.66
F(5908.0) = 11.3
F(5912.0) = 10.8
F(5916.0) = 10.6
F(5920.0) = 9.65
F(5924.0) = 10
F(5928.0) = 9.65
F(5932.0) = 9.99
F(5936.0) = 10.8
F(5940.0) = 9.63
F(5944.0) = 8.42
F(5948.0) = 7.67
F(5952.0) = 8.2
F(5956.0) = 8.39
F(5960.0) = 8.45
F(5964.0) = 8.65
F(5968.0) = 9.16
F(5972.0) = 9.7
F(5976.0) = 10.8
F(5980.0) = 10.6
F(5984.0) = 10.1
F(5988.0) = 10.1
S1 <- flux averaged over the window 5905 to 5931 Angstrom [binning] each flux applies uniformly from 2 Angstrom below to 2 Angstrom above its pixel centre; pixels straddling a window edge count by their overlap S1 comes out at 10.3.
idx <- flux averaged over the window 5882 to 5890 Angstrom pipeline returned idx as 11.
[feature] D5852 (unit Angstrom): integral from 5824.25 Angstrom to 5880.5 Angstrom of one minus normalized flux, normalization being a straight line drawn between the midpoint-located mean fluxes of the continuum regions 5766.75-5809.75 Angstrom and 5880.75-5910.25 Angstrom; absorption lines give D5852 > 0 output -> 0.7 Angstrom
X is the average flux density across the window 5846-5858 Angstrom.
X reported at 10.4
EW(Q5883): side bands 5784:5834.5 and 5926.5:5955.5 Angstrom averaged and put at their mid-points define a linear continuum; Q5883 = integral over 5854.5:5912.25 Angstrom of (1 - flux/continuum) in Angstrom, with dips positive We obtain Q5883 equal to -2.62 Angstrom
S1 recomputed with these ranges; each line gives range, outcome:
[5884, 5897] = 10.4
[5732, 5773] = 10.5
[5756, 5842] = 10.8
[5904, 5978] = 9.55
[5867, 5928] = 10.3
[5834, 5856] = 10.1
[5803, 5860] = 10.7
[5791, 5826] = 11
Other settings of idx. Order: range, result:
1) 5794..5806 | 10.4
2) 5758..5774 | 10.3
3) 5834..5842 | 9.95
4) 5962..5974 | 9.17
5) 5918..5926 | 9.82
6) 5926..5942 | 10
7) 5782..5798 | 11.1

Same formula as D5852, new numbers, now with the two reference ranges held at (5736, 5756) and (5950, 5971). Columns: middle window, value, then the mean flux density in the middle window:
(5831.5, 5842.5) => -0.3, 10.1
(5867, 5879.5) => -1.3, 10.5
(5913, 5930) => -1.9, 10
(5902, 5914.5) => -2.0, 10.6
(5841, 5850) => -0.2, 9.91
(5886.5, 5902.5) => -1.4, 10.1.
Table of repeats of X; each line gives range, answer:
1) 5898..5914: 10.4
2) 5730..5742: 9.71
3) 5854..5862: 10.3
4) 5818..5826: 11.2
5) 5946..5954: 7.93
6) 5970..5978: 10.2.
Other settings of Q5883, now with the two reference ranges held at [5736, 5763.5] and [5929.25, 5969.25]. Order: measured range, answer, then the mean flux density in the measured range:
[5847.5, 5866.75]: -1.25 Angstrom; 10.4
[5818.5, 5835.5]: -1.53 Angstrom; 11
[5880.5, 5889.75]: -1.37 Angstrom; 10.9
